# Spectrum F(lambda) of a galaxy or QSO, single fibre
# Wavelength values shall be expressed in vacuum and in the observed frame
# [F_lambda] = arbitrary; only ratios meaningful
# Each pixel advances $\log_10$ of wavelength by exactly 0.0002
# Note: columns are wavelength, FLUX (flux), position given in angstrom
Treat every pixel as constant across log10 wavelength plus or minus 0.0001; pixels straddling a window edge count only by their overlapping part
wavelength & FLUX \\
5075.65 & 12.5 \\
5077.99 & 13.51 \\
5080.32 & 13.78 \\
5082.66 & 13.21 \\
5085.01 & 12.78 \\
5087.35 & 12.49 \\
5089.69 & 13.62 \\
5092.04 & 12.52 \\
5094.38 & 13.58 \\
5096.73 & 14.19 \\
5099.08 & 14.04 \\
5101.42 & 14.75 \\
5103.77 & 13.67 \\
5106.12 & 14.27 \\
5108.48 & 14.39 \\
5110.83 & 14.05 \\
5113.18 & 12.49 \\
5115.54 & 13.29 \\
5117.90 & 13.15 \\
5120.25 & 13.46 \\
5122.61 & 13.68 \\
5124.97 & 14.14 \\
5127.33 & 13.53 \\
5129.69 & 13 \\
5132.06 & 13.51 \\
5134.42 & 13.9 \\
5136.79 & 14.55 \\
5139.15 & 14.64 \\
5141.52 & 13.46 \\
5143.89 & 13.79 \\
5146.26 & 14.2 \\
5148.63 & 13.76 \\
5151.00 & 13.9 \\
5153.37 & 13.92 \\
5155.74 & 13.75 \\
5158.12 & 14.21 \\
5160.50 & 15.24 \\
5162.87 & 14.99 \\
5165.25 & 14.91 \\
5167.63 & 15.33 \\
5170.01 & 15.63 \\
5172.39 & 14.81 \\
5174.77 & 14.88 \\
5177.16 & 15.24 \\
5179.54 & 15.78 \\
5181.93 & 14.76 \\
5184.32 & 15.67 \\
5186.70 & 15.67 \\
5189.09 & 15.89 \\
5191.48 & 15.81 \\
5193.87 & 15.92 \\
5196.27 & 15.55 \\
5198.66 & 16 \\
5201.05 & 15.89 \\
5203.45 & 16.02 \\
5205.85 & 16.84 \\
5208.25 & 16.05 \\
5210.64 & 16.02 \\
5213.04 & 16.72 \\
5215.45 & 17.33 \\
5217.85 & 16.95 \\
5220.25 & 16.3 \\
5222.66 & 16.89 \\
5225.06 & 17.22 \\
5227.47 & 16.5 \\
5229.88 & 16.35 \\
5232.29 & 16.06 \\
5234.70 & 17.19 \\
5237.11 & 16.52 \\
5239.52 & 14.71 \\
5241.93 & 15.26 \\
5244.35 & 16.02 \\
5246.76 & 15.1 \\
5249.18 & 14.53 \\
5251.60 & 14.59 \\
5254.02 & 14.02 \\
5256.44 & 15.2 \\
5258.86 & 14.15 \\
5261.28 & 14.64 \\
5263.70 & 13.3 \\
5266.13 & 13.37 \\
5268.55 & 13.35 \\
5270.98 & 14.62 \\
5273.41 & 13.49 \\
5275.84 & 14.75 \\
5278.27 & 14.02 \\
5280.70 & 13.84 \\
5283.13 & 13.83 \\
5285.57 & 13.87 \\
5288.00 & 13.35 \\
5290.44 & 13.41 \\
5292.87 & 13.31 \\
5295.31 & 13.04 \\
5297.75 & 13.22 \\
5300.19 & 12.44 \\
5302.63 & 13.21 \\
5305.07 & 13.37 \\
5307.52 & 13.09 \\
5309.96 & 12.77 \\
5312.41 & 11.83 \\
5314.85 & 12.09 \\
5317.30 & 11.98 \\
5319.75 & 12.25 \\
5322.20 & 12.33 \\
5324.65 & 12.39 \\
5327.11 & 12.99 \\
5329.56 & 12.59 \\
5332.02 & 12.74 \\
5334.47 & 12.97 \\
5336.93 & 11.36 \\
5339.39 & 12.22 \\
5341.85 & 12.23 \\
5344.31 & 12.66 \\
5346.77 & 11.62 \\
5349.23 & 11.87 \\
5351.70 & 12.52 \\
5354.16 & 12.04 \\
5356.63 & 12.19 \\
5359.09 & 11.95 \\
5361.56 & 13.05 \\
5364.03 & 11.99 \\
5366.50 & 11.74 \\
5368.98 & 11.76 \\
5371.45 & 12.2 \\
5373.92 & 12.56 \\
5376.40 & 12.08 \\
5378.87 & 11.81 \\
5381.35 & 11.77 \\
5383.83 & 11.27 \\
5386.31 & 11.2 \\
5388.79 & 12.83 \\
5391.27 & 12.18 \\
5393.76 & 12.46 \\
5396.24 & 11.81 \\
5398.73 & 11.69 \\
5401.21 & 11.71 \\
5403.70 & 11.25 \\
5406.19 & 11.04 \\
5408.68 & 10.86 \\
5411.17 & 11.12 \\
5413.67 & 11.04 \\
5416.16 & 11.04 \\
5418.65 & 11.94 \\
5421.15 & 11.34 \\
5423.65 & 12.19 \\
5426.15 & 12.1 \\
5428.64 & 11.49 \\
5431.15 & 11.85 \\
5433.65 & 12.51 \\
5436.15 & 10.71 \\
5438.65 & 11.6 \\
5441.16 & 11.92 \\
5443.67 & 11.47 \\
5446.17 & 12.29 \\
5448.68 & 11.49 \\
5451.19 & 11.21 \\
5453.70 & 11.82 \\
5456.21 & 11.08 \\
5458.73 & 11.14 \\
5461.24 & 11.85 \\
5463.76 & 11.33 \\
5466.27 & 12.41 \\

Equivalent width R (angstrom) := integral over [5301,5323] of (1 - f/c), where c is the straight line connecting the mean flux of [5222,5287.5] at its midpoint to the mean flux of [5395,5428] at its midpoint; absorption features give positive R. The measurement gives 1.8 angstrom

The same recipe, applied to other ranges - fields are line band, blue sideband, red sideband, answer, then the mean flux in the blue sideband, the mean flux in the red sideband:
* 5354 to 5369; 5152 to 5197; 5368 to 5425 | 0.14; 15.1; 11.7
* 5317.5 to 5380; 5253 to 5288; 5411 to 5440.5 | 2.69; 14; 11.6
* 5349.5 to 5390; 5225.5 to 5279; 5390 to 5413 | 0.71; 14.9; 11.6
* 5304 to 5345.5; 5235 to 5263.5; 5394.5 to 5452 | 3.20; 15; 11.6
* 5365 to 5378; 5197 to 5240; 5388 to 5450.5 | 0.75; 16.4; 11.7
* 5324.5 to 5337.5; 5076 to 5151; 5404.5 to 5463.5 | -0.39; 13.7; 11.5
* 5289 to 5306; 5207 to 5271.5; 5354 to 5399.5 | 1.09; 15.5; 12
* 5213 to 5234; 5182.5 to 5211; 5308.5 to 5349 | -2.11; 15.9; 12.3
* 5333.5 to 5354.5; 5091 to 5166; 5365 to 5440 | 0.02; 13.9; 11.7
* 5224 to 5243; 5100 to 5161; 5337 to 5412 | -4.64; 13.9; 11.9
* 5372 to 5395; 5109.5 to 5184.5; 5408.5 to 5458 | 0.00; 14.2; 11.6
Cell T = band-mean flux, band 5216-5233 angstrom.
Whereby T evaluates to 16.7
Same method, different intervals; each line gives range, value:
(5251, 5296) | 13.9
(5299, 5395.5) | 12.3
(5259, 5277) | 13.9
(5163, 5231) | 15.9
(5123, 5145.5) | 13.8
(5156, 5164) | 14.7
